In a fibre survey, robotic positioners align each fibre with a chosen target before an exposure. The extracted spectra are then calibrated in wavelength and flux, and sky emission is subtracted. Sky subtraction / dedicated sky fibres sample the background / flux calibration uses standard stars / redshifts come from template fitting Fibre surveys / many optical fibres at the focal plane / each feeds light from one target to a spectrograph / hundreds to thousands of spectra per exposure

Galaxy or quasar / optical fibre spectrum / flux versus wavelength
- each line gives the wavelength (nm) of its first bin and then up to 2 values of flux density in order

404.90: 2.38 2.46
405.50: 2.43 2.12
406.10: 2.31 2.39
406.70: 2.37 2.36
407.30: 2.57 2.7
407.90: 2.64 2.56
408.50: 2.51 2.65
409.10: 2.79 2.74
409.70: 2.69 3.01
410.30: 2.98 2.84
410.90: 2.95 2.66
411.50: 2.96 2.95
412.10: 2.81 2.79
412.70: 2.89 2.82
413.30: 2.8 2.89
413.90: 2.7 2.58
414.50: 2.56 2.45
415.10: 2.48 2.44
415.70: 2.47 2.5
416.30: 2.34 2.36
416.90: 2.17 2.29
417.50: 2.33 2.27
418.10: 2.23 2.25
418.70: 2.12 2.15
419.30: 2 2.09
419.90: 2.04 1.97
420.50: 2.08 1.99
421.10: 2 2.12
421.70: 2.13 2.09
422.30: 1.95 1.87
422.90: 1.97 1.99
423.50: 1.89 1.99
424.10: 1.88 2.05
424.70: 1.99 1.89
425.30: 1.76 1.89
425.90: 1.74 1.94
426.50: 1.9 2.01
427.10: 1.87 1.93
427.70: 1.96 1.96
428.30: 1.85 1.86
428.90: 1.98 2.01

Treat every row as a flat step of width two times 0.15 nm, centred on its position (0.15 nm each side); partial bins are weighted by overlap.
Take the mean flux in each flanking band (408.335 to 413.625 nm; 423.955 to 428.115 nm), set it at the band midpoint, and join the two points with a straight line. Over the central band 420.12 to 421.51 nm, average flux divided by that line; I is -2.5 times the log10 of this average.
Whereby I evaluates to 0.10 mag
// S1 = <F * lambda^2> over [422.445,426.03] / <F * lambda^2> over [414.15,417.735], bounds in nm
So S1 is 0.83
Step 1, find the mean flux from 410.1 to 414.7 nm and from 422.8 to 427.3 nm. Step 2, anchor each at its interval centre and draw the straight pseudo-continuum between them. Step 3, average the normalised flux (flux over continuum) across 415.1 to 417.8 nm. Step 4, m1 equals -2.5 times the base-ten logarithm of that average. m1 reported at 0.07 mag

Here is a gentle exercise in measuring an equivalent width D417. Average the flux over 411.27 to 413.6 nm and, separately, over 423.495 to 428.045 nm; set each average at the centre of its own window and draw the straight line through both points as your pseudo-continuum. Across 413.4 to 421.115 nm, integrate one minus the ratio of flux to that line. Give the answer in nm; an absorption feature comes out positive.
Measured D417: 0.66 nm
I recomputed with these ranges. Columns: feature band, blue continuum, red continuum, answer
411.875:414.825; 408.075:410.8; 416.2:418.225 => -0.09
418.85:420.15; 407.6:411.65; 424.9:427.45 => 0.09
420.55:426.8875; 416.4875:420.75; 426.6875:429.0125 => 0.04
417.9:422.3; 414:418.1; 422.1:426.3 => 0.04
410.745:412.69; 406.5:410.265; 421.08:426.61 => -0.15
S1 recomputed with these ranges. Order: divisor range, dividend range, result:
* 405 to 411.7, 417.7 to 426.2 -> 0.82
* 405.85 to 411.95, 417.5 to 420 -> 0.85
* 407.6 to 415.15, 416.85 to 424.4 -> 0.79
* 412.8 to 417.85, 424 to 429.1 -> 0.80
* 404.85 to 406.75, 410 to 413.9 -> 1.26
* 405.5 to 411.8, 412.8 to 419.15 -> 0.96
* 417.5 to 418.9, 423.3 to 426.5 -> 0.88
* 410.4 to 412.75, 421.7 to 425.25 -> 0.73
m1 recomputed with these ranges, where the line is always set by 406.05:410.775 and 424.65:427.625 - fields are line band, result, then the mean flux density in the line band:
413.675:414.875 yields -0.090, 2.6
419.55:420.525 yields 0.058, 2.04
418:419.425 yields 0.028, 2.15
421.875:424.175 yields 0.037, 1.95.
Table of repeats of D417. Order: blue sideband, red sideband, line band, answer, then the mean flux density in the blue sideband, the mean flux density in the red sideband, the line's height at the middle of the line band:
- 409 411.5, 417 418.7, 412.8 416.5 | -0.12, 2.84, 2.26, 2.5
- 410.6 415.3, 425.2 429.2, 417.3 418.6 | 0.10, 2.75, 1.9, 2.45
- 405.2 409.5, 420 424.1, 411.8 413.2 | -0.31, 2.51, 2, 2.33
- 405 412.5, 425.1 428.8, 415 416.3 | -0.05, 2.65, 1.89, 2.36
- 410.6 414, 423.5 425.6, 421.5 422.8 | 0.06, 2.84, 1.92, 2.1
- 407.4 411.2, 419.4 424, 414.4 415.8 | -0.04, 2.75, 2.01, 2.4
